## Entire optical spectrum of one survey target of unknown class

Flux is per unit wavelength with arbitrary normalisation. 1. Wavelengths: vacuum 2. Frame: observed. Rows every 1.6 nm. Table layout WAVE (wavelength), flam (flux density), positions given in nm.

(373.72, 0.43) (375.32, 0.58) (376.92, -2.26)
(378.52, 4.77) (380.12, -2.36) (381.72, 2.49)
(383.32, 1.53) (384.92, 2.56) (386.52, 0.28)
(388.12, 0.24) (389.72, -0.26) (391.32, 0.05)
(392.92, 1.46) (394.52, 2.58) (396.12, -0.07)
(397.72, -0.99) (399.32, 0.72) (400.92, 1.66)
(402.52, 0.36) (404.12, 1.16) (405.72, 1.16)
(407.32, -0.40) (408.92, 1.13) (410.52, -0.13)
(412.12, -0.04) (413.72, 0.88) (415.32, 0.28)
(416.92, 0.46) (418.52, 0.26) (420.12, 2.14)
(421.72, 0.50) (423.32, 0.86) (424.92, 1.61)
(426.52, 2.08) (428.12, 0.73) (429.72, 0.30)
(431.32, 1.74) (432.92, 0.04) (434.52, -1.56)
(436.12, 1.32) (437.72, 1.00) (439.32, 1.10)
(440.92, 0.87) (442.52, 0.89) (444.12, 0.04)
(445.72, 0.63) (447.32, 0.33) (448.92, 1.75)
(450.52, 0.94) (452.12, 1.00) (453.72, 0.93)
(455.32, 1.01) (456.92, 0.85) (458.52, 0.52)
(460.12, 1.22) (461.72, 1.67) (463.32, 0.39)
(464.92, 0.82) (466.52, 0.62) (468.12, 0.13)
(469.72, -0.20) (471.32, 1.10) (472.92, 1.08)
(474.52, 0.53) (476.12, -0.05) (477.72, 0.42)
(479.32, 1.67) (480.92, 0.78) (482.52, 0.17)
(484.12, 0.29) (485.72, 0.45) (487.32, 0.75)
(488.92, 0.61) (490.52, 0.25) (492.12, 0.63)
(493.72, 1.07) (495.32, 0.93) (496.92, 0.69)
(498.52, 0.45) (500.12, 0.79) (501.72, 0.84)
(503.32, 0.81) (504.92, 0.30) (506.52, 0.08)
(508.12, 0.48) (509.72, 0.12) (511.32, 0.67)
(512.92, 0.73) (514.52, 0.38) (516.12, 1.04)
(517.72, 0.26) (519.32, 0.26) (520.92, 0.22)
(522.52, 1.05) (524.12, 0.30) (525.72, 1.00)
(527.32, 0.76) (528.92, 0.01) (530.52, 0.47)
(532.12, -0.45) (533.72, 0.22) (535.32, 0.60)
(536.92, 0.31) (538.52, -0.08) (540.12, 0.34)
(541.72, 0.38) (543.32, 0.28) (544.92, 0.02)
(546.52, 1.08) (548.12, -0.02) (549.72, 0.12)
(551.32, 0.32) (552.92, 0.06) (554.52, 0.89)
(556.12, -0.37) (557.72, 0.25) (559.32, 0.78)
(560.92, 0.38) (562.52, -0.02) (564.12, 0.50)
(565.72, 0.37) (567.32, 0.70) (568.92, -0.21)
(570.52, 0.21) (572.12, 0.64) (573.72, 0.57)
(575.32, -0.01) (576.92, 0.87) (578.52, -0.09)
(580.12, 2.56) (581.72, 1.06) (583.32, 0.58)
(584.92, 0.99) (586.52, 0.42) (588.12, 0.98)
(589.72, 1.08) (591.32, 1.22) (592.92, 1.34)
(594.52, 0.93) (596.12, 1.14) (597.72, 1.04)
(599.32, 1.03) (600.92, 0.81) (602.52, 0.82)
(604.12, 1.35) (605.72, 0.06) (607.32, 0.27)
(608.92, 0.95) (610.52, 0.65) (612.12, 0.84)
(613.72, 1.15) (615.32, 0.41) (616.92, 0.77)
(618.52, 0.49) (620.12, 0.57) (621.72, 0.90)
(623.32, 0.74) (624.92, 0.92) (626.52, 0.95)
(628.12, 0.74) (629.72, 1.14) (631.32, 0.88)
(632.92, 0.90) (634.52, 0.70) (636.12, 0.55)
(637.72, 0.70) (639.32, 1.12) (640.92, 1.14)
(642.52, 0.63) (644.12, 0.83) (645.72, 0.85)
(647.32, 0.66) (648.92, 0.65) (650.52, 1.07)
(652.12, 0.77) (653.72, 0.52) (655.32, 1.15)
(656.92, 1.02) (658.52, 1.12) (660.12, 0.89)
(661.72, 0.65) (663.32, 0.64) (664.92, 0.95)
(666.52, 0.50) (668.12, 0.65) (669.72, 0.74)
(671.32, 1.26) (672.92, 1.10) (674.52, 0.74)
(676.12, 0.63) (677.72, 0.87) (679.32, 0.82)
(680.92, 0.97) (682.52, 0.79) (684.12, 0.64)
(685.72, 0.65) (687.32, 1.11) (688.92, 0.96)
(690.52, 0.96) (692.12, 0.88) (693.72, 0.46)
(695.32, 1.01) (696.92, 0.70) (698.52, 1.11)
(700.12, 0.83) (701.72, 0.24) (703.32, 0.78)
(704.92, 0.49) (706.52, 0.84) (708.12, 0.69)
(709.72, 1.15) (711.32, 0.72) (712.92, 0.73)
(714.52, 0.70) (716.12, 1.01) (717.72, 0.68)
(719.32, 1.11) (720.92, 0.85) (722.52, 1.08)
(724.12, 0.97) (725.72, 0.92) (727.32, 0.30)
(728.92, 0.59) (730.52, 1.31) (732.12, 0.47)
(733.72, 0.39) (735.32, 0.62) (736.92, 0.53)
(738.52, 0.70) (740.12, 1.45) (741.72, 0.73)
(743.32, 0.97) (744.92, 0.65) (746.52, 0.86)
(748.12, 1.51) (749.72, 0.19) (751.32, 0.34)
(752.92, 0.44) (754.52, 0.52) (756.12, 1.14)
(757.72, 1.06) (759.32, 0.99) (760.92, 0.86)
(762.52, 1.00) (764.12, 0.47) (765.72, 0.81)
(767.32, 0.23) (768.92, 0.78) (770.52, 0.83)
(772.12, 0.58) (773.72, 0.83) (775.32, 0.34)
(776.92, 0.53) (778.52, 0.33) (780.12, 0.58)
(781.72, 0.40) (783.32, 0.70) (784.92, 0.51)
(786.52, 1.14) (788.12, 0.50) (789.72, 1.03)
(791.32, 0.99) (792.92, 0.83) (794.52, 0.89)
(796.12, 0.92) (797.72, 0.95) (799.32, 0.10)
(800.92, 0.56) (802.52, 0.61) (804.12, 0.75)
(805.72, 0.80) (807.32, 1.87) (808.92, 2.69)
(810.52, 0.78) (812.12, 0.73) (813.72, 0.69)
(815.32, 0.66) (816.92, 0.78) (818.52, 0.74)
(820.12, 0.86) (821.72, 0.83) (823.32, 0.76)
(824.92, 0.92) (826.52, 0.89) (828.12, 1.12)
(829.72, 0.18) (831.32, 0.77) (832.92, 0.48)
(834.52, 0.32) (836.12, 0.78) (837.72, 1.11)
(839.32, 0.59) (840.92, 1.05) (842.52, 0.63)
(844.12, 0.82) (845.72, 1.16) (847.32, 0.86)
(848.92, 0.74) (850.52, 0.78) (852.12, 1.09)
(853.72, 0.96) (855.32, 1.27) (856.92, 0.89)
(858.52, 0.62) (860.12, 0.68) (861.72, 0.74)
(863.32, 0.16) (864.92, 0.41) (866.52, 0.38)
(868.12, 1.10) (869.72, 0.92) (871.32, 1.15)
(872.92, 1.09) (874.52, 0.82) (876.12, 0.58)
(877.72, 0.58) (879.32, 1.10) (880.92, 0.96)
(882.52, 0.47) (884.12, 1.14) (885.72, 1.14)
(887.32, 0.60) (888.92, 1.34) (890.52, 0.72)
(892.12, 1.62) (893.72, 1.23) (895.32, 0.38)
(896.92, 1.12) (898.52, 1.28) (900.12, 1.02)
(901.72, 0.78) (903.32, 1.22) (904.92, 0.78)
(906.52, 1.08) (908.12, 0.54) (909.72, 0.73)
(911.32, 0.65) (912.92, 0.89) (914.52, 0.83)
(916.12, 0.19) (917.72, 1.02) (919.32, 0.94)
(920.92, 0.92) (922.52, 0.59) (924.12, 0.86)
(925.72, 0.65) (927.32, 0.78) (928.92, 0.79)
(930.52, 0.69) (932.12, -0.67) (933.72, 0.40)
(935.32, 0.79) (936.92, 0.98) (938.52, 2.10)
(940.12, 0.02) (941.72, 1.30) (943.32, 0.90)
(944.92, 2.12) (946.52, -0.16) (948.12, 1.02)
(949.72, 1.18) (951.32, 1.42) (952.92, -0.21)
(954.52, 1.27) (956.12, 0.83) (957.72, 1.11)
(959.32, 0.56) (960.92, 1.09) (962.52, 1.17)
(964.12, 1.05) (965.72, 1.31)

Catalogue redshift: 1.168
